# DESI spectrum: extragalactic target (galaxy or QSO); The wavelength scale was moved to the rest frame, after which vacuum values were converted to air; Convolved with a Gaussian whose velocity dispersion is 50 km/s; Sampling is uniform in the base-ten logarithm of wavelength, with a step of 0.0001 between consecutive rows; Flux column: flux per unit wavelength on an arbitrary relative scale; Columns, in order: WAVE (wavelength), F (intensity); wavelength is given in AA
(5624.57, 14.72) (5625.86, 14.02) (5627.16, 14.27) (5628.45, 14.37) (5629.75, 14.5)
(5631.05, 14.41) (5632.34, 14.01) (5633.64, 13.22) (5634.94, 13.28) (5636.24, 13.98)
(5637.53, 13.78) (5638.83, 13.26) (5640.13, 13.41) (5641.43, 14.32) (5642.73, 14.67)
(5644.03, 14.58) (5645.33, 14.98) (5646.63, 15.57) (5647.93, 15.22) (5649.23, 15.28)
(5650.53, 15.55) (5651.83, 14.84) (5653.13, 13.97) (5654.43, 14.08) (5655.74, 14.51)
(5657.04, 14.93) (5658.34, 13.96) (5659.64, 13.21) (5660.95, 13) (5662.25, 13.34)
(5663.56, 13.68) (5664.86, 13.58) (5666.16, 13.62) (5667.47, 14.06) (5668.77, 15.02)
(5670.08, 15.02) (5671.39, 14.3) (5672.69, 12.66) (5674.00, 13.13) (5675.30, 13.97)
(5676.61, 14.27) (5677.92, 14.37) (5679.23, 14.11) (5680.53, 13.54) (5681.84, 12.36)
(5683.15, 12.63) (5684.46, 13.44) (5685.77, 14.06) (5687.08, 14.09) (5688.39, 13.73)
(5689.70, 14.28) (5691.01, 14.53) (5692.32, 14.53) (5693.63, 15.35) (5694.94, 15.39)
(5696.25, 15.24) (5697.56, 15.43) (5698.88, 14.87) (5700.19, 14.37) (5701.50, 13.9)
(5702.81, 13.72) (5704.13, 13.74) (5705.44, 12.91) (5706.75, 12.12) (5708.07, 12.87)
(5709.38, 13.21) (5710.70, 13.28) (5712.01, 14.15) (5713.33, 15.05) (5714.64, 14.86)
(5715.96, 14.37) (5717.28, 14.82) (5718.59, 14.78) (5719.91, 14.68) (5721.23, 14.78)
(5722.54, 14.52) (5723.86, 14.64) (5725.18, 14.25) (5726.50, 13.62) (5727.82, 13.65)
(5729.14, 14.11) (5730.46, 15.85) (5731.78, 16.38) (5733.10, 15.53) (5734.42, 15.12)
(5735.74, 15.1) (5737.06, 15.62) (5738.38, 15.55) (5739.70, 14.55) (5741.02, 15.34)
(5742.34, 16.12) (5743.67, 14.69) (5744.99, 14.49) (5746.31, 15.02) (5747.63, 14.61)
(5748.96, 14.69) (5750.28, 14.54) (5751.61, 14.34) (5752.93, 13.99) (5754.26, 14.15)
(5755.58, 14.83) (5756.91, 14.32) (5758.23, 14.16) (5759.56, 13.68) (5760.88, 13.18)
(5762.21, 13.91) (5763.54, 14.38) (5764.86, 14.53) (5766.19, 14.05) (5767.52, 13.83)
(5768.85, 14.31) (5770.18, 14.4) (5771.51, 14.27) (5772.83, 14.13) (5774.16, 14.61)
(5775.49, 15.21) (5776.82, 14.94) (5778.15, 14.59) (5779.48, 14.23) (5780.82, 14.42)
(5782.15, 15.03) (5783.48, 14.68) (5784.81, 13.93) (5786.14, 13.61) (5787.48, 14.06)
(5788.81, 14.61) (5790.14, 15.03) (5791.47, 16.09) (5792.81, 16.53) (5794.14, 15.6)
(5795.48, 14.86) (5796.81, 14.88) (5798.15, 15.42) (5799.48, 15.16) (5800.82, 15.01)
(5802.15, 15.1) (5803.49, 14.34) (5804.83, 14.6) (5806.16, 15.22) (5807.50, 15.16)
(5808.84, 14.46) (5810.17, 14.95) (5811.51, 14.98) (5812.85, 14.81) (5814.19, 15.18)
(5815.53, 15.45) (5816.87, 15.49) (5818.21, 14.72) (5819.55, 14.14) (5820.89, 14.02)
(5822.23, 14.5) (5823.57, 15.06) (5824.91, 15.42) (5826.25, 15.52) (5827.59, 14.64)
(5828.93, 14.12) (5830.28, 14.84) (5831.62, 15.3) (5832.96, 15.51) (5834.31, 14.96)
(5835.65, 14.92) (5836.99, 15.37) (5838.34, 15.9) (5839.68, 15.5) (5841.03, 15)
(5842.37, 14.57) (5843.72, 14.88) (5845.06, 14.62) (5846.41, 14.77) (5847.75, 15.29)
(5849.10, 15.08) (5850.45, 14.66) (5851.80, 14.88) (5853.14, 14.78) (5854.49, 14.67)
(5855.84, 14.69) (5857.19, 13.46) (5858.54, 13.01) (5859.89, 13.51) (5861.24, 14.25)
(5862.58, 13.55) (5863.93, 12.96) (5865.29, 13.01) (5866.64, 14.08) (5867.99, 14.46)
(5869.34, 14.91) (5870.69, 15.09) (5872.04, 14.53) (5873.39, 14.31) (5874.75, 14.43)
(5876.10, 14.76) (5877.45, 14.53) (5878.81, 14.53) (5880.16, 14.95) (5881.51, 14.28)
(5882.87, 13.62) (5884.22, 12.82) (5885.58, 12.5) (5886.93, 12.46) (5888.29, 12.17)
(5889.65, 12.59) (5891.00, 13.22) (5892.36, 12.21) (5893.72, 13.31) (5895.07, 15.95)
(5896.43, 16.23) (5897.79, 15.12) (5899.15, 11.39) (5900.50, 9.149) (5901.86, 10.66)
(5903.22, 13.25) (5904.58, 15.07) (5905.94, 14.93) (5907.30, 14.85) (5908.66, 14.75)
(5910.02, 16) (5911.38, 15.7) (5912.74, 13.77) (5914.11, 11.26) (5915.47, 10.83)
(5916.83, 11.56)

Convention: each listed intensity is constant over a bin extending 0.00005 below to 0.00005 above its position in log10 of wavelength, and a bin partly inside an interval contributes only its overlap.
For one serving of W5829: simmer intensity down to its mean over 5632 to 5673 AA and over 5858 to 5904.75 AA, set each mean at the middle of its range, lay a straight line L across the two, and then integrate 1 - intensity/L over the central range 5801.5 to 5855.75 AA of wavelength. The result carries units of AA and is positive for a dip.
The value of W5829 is -4.71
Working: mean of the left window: 14.2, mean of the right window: 13.6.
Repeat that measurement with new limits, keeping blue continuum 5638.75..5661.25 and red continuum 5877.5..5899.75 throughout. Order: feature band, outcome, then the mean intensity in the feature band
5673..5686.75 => 0.7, 13.6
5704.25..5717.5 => 0.5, 13.7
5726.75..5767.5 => -1.6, 14.7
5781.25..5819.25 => -2.8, 15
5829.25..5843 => -1.4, 15.2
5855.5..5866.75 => 0.1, 13.6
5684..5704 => -0.2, 14.5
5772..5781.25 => -0.4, 14.6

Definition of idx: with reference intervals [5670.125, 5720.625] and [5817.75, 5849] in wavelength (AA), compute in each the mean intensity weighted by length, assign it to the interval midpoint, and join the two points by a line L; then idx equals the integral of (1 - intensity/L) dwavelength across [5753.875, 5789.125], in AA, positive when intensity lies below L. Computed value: 0.6 AA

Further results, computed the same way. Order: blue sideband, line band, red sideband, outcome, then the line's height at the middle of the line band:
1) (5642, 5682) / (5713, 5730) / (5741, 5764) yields -0.1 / 14.4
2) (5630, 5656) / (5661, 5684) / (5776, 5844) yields 1.2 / 14.4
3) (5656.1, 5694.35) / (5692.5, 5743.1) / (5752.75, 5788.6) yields -1.8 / 14.1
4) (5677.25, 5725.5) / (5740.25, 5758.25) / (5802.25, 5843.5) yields -0.3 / 14.5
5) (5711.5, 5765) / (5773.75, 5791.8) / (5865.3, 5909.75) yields -0.3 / 14.4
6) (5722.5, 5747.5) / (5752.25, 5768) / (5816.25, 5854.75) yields 0.9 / 15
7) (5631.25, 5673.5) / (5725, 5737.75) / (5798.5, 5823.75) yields -0.4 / 14.5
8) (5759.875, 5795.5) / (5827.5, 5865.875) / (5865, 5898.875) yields -1.1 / 14.2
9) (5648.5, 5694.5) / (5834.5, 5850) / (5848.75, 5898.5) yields -1.1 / 14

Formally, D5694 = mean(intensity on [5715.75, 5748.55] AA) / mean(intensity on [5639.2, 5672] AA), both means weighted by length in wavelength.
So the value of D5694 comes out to 1.0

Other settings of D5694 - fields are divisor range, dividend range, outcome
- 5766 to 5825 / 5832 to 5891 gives 0.97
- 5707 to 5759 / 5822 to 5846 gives 1.03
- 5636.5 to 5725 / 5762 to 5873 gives 1.04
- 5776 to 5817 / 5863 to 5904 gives 0.91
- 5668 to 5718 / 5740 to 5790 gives 1.03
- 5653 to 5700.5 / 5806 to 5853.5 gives 1.06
